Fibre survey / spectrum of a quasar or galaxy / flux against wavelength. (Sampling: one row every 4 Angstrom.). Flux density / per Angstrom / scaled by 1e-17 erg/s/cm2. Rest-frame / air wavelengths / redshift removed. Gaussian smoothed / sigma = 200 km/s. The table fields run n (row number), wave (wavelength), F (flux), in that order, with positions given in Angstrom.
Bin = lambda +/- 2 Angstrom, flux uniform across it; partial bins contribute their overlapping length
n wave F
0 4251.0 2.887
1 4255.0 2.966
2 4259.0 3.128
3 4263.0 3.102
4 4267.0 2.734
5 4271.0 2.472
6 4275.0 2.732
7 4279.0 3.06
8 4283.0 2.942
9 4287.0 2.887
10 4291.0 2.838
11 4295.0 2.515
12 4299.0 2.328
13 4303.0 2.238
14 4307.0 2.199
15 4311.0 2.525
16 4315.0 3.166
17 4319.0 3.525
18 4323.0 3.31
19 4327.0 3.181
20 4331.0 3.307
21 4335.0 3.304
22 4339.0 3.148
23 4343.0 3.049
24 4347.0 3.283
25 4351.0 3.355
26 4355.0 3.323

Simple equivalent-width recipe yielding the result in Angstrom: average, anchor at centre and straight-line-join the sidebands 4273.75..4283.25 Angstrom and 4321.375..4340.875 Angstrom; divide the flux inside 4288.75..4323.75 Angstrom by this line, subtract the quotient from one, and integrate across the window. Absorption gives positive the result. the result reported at 4.3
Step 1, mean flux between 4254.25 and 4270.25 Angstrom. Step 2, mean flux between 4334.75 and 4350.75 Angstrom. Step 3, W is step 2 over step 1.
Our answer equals 1.1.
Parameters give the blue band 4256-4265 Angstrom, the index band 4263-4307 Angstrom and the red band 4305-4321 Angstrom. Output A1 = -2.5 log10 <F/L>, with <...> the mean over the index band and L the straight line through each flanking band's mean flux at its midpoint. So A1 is 0.12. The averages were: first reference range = 3.1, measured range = 2.67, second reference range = 2.85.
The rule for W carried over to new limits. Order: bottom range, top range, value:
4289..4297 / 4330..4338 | 1.23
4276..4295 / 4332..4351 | 1.12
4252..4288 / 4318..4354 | 1.13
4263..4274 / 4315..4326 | 1.24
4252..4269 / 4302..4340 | 1.01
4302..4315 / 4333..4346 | 1.29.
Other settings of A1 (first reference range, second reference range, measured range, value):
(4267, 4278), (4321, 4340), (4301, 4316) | 0.22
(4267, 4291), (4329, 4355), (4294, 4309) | 0.27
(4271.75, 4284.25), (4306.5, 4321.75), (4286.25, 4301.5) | 0.11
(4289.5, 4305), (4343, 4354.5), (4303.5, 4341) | -0.06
